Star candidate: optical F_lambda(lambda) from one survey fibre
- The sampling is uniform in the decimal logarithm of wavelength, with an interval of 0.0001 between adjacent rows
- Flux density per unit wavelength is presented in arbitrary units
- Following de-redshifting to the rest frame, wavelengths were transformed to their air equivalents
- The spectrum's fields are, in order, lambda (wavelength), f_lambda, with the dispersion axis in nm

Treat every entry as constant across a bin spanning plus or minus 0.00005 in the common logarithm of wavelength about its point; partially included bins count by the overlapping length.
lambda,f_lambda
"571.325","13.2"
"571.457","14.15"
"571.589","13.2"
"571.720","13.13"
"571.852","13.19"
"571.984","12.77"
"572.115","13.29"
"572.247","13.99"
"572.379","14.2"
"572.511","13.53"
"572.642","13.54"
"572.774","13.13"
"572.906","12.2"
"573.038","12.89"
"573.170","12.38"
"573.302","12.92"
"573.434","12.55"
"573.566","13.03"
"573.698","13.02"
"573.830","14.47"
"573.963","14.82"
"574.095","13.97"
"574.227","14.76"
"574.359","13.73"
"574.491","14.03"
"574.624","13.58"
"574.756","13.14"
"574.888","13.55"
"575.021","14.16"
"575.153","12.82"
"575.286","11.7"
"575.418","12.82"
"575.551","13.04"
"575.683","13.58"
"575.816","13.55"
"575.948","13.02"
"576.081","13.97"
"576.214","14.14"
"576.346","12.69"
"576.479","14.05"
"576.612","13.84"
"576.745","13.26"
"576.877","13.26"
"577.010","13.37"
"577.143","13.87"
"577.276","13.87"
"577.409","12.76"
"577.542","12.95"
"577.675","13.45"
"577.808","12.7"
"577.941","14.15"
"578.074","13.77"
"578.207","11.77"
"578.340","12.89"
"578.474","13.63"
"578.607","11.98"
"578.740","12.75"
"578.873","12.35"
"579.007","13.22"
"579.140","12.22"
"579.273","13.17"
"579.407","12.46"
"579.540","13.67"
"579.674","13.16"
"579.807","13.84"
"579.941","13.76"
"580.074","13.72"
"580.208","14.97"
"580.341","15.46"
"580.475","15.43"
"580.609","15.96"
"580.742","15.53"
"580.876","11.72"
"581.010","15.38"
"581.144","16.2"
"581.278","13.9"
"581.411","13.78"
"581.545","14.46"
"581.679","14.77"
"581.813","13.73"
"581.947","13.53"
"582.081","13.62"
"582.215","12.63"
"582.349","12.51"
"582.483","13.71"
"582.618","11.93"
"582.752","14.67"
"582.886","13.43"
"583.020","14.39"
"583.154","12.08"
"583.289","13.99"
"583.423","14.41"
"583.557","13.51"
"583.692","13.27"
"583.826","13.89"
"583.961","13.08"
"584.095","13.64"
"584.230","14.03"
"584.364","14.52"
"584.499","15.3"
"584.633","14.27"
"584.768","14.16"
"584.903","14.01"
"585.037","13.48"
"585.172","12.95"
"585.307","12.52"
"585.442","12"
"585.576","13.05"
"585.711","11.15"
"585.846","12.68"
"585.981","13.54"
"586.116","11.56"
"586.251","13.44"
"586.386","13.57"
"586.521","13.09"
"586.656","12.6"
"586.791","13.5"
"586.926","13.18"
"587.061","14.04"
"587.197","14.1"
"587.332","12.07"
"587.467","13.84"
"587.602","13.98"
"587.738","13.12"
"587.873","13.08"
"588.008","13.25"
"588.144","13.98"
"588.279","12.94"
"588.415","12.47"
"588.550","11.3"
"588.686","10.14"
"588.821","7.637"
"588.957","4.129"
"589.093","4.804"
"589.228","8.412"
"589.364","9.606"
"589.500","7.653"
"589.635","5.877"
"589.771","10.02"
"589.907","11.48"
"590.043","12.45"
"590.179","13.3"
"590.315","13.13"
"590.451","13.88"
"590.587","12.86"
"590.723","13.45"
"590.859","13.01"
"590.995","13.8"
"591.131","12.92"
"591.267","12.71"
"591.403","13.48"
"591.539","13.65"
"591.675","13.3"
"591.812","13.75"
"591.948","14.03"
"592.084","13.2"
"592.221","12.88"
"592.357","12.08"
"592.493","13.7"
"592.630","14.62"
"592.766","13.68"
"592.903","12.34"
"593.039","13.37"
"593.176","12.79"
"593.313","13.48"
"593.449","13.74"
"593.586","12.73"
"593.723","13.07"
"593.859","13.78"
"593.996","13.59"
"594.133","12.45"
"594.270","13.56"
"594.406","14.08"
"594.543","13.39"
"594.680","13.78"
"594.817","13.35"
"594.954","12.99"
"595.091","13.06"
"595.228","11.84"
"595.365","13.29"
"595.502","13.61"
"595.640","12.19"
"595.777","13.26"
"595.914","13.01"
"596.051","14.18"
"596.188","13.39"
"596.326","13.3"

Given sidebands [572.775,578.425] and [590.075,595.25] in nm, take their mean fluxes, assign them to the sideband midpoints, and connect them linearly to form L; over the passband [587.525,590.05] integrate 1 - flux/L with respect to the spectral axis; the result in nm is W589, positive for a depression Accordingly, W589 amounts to 0.57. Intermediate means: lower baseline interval 13.3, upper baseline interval 13.3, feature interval 10.3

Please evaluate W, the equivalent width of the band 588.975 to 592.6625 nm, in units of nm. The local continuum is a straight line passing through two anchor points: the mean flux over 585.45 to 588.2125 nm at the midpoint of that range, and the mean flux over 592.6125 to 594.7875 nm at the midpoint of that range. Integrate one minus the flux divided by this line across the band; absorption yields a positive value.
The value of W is 0.39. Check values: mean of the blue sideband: 13.1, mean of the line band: 11.9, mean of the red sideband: 13.4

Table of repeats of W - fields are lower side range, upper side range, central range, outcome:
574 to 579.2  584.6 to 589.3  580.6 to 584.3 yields -0.33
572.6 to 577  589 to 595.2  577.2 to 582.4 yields -0.21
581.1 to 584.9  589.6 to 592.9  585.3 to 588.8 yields 0.15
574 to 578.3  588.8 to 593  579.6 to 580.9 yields -0.15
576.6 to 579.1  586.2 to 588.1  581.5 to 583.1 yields -0.04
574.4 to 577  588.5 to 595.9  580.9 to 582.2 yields -0.12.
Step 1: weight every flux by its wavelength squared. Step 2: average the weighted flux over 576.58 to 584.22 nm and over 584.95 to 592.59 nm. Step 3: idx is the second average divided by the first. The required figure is 0.9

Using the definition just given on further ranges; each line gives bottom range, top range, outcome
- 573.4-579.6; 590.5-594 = 1.06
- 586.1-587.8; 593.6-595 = 1.03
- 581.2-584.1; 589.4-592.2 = 0.94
